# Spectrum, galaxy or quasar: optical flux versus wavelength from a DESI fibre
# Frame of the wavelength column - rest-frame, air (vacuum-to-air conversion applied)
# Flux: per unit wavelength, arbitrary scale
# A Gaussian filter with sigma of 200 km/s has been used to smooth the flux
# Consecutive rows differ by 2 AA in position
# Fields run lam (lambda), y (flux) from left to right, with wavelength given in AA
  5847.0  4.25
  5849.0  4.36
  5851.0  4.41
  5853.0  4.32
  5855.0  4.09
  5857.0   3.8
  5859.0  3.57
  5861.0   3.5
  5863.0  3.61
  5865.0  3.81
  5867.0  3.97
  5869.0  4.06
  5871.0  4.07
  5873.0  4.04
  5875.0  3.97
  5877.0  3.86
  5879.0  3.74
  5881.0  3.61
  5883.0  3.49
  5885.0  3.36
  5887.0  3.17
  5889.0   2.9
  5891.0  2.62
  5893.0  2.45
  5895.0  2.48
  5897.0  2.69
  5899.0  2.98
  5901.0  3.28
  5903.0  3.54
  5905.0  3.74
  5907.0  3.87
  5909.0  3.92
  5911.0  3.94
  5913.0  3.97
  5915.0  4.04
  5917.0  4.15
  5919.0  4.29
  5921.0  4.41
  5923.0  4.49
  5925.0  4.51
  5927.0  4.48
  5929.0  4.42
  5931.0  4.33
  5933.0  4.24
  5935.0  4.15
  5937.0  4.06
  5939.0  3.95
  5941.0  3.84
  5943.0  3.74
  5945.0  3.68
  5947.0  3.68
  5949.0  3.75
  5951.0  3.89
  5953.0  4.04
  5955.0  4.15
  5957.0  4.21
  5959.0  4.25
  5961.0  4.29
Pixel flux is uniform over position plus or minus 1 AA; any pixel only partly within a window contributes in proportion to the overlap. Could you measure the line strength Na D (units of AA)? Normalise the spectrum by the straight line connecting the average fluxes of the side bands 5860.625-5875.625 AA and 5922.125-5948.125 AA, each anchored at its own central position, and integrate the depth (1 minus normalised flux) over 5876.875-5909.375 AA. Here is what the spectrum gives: 5.95 AA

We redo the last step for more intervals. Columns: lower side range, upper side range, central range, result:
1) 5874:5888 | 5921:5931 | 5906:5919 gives 0.6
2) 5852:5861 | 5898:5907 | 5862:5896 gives 1.8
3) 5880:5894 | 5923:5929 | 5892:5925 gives 1.9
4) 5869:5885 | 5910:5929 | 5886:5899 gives 4.0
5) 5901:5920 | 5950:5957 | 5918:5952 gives -1.1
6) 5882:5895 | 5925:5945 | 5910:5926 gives -2.2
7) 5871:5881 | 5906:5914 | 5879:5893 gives 2.6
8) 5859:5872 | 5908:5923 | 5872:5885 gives 0.5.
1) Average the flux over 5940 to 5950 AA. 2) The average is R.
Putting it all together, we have 3.74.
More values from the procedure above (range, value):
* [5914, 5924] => 4.28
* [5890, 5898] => 2.56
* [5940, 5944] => 3.79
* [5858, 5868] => 3.69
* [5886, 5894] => 2.79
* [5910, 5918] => 4.03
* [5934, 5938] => 4.11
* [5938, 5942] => 3.9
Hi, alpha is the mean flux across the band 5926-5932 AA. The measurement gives 4.41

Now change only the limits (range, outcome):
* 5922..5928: 4.49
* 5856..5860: 3.68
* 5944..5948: 3.68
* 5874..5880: 3.86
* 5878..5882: 3.67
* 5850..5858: 4.16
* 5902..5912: 3.8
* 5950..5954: 3.96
